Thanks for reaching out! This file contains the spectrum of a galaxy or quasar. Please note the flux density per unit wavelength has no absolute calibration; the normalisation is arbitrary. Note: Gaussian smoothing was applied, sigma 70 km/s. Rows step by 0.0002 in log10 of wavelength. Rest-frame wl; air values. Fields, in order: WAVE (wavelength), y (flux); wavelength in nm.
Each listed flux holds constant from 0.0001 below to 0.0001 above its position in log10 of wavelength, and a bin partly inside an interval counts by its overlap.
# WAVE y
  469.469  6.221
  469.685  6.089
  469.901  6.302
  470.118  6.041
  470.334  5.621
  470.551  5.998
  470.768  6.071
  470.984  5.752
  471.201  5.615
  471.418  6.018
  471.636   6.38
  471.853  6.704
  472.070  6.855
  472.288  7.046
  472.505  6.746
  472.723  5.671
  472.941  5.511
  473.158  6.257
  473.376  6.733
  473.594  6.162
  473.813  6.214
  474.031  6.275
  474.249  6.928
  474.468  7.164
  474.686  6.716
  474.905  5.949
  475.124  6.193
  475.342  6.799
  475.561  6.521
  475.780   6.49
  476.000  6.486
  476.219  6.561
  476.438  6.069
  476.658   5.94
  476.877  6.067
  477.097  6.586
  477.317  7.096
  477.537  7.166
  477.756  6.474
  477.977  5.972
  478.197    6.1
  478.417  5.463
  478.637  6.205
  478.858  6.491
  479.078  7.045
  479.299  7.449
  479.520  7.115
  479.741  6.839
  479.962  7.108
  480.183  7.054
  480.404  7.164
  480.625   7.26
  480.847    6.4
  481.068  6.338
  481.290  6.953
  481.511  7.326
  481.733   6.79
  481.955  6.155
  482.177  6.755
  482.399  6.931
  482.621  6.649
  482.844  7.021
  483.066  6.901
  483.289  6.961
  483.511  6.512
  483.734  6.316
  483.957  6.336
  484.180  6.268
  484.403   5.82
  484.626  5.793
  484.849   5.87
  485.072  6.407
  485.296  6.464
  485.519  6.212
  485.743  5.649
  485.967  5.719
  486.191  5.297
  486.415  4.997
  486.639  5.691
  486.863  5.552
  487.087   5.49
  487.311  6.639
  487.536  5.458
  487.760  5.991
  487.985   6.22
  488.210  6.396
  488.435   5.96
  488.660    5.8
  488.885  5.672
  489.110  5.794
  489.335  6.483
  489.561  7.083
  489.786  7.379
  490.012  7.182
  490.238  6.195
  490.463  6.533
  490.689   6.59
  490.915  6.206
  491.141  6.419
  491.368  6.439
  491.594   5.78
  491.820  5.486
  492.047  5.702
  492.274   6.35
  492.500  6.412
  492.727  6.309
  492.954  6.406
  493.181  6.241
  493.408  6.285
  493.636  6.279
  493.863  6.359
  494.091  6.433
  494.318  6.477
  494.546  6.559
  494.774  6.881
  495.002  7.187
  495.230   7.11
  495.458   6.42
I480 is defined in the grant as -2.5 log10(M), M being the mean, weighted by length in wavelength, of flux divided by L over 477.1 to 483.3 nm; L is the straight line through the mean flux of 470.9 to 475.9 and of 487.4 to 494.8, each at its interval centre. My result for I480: -0.07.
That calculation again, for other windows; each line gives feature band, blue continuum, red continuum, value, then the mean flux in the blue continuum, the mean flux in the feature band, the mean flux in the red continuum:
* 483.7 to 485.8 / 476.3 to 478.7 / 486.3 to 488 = -0.05 mag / 6.29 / 6.12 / 5.73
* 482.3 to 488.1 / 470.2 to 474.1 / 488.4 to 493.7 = 0.03 mag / 6.2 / 6.12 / 6.3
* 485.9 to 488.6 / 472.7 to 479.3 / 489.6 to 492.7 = 0.11 mag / 6.4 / 5.79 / 6.38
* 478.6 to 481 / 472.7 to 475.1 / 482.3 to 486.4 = -0.11 mag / 6.34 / 6.93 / 6.25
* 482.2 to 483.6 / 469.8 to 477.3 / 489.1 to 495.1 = -0.07 mag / 6.32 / 6.83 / 6.43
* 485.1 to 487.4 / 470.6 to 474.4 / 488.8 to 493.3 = 0.10 mag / 6.3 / 5.79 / 6.34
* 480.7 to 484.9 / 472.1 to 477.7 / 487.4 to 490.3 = -0.03 mag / 6.46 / 6.55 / 6.28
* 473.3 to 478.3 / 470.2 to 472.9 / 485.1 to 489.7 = -0.06 mag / 6.19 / 6.46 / 5.95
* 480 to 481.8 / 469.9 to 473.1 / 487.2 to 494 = -0.12 mag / 6.15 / 6.92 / 6.27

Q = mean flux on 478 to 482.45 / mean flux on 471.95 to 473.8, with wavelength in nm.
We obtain 1.1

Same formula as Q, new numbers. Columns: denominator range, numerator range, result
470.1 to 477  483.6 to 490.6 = 0.97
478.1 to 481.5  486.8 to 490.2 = 0.92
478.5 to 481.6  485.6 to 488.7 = 0.84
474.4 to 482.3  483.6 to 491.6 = 0.92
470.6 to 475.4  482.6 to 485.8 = 1.00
